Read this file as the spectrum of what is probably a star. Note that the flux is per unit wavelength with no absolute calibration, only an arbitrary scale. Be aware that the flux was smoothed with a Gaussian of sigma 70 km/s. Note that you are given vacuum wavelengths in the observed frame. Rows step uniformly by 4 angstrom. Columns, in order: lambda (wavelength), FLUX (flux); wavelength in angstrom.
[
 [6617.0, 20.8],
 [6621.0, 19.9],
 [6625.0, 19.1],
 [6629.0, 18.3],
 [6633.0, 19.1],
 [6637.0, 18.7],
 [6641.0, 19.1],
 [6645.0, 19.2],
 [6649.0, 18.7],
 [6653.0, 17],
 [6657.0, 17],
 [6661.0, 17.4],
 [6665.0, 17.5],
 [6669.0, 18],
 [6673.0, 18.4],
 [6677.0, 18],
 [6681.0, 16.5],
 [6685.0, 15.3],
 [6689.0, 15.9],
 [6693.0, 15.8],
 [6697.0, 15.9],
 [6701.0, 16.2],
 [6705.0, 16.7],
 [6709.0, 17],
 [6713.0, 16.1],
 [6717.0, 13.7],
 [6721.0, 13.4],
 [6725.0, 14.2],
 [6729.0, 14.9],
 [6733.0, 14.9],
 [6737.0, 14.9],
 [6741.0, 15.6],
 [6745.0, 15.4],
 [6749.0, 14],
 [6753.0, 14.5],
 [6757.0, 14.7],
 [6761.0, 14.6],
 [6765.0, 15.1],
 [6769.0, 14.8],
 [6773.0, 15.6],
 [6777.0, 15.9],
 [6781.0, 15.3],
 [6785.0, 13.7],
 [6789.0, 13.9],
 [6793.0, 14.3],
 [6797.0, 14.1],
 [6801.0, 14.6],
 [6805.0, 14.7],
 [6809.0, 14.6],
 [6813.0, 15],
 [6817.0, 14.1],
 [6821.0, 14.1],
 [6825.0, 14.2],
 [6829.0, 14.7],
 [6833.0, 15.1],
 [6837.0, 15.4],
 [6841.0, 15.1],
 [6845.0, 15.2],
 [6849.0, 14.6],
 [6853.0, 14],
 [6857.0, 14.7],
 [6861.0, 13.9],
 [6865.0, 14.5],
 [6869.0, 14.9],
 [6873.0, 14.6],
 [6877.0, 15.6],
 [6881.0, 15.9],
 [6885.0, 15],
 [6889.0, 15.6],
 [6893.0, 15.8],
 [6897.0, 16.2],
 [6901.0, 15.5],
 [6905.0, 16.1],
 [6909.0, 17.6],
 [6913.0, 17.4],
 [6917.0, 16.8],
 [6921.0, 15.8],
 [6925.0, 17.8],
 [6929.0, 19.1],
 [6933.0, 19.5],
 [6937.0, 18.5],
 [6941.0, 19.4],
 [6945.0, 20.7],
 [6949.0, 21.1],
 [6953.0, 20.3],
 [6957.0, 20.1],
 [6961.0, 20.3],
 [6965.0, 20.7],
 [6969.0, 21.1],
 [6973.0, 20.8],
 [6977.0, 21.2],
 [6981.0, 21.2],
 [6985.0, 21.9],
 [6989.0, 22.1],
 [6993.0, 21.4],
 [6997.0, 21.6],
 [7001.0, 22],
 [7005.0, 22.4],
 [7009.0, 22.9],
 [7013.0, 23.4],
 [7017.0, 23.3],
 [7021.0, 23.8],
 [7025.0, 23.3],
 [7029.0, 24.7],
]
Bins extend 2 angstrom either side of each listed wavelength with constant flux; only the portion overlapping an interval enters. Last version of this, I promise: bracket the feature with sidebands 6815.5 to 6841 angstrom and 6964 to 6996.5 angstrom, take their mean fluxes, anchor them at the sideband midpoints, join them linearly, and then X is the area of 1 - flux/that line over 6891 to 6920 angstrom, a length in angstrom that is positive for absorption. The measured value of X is 2.6 angstrom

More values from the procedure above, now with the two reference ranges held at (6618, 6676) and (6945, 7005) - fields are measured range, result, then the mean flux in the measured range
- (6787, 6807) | 5.44 angstrom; 14.3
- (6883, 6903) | 4.74 angstrom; 15.6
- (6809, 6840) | 8.15 angstrom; 14.7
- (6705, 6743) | 7.98 angstrom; 15.1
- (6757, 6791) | 8.07 angstrom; 14.9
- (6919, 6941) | 2.68 angstrom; 18.3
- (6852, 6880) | 7.72 angstrom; 14.7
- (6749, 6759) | 2.50 angstrom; 14.5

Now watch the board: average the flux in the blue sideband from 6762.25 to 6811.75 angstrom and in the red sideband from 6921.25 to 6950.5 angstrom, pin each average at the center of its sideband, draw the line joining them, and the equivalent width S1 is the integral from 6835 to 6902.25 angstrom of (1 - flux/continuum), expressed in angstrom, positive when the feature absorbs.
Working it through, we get 8.2 angstrom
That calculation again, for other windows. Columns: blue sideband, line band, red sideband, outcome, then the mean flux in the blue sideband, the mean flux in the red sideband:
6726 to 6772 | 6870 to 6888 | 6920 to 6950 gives 2.5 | 14.9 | 19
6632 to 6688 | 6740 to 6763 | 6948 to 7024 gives 5.0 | 17.8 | 21.7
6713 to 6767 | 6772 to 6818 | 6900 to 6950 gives 3.0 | 14.7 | 18.1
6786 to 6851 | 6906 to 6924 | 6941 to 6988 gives 1.7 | 14.6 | 20.8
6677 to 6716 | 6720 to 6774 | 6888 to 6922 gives 4.9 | 16.2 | 16.3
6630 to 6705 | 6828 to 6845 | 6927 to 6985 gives 3.6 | 17.4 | 20.3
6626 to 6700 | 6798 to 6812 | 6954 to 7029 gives 3.5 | 17.5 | 21.9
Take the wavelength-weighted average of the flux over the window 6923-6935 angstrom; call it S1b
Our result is 18.8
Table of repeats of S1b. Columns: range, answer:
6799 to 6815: 14.7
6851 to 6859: 14.3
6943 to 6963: 20.5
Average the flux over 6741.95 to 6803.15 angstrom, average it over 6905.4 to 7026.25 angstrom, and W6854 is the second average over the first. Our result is 1.4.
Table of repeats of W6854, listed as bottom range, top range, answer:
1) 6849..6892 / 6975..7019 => 1.49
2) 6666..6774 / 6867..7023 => 1.23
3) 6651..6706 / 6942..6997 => 1.25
